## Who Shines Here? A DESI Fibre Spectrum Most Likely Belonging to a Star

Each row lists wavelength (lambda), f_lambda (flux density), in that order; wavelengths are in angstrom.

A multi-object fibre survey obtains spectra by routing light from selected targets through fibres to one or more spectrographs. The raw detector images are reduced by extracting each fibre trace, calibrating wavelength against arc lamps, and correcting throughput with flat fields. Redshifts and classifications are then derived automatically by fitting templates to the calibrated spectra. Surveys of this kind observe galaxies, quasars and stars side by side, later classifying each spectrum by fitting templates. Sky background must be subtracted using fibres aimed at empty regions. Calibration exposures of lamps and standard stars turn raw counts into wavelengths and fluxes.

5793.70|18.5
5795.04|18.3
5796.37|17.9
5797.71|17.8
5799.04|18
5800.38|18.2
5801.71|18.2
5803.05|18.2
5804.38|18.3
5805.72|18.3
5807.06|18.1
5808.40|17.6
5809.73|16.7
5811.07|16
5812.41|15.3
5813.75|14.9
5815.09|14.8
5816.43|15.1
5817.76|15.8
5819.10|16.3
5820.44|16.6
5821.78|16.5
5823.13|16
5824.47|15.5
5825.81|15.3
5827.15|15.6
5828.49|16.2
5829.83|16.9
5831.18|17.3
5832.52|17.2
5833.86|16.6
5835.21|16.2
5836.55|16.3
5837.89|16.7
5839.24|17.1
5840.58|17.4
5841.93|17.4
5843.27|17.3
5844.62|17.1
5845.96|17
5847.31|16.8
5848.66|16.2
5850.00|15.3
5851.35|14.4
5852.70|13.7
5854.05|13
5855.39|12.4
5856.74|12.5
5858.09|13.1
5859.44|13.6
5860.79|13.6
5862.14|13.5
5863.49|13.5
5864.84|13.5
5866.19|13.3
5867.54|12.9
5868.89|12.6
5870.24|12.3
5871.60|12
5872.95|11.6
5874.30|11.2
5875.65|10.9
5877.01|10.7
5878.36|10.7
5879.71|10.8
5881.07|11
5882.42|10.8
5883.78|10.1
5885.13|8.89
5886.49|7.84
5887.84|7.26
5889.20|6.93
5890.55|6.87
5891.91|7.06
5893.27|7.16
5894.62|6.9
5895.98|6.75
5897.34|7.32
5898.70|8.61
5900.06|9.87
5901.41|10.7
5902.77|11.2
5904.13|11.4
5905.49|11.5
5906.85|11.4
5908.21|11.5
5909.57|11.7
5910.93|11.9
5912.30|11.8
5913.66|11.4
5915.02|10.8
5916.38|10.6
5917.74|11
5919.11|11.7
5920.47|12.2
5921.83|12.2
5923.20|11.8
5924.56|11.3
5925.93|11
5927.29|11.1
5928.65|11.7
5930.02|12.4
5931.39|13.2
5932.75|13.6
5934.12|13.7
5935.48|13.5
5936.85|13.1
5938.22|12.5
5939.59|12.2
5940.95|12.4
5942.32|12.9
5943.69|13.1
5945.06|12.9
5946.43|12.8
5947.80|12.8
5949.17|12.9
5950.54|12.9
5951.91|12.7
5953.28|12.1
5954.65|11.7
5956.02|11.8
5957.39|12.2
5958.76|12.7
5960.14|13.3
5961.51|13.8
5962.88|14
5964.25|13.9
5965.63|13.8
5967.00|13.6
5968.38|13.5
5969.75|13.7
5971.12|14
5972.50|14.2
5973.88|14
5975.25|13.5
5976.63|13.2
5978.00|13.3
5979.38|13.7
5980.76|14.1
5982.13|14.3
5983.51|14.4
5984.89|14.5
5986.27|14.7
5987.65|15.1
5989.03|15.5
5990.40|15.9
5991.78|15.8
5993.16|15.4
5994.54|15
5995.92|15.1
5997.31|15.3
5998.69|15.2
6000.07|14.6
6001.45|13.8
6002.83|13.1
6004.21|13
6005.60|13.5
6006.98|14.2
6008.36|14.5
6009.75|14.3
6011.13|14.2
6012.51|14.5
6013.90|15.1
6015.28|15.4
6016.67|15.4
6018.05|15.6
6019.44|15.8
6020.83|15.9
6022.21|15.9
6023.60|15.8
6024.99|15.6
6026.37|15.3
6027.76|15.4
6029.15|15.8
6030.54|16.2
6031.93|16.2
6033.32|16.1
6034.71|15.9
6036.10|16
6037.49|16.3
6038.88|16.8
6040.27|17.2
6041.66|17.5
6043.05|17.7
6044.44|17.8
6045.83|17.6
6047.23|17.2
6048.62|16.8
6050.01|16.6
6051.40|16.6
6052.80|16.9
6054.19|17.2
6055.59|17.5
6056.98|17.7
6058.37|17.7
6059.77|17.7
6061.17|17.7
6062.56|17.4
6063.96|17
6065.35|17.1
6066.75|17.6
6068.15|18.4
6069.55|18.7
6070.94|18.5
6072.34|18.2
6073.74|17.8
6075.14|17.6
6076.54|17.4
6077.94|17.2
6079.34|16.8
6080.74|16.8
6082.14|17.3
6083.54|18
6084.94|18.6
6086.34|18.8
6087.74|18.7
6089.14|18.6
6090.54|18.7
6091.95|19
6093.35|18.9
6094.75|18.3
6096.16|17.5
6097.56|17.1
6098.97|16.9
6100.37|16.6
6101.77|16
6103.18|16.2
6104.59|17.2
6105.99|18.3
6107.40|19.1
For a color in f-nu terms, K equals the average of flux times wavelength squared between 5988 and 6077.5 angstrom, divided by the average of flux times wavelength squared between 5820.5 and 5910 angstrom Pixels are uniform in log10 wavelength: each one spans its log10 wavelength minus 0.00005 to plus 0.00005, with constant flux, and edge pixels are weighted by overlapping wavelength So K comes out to 1.34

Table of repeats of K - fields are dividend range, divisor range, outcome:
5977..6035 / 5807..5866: 1.02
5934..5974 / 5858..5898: 1.28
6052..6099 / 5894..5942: 1.66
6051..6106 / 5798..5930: 1.43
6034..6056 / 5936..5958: 1.39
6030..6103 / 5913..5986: 1.41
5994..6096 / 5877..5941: 1.63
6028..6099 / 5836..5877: 1.32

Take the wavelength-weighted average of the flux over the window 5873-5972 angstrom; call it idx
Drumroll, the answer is 11.4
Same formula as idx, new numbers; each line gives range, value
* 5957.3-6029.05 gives 14.5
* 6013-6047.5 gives 16.2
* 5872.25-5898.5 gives 8.98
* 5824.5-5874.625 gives 14.9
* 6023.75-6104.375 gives 17.3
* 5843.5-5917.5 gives 11.5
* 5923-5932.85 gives 11.9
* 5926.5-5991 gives 13.3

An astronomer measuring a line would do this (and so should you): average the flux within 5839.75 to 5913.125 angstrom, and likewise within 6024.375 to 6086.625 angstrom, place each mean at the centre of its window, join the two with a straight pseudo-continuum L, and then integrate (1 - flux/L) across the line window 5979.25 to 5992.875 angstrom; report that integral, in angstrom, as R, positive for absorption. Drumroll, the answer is 0.2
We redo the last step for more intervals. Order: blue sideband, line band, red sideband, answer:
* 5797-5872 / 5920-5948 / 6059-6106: 6.80 angstrom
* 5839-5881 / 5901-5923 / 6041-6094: 4.87 angstrom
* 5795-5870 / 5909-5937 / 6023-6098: 7.61 angstrom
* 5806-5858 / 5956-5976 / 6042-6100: 4.03 angstrom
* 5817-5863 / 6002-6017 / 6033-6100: 2.46 angstrom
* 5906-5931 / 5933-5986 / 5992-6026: -0.93 angstrom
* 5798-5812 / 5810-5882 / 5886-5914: -2.66 angstrom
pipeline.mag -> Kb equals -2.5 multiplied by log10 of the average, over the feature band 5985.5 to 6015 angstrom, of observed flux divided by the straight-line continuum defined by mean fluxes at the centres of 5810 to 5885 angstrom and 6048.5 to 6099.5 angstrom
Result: 0.14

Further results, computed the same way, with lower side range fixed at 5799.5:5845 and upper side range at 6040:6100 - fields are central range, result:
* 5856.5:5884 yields 0.358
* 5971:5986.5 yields 0.233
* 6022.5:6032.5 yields 0.115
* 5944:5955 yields 0.334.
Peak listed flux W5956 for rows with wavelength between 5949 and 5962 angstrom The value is 13.8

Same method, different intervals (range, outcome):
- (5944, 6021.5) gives 15.9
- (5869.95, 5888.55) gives 12.3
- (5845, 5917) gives 17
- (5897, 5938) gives 13.7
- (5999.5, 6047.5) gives 17.8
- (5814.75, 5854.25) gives 17.4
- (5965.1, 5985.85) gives 14.5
